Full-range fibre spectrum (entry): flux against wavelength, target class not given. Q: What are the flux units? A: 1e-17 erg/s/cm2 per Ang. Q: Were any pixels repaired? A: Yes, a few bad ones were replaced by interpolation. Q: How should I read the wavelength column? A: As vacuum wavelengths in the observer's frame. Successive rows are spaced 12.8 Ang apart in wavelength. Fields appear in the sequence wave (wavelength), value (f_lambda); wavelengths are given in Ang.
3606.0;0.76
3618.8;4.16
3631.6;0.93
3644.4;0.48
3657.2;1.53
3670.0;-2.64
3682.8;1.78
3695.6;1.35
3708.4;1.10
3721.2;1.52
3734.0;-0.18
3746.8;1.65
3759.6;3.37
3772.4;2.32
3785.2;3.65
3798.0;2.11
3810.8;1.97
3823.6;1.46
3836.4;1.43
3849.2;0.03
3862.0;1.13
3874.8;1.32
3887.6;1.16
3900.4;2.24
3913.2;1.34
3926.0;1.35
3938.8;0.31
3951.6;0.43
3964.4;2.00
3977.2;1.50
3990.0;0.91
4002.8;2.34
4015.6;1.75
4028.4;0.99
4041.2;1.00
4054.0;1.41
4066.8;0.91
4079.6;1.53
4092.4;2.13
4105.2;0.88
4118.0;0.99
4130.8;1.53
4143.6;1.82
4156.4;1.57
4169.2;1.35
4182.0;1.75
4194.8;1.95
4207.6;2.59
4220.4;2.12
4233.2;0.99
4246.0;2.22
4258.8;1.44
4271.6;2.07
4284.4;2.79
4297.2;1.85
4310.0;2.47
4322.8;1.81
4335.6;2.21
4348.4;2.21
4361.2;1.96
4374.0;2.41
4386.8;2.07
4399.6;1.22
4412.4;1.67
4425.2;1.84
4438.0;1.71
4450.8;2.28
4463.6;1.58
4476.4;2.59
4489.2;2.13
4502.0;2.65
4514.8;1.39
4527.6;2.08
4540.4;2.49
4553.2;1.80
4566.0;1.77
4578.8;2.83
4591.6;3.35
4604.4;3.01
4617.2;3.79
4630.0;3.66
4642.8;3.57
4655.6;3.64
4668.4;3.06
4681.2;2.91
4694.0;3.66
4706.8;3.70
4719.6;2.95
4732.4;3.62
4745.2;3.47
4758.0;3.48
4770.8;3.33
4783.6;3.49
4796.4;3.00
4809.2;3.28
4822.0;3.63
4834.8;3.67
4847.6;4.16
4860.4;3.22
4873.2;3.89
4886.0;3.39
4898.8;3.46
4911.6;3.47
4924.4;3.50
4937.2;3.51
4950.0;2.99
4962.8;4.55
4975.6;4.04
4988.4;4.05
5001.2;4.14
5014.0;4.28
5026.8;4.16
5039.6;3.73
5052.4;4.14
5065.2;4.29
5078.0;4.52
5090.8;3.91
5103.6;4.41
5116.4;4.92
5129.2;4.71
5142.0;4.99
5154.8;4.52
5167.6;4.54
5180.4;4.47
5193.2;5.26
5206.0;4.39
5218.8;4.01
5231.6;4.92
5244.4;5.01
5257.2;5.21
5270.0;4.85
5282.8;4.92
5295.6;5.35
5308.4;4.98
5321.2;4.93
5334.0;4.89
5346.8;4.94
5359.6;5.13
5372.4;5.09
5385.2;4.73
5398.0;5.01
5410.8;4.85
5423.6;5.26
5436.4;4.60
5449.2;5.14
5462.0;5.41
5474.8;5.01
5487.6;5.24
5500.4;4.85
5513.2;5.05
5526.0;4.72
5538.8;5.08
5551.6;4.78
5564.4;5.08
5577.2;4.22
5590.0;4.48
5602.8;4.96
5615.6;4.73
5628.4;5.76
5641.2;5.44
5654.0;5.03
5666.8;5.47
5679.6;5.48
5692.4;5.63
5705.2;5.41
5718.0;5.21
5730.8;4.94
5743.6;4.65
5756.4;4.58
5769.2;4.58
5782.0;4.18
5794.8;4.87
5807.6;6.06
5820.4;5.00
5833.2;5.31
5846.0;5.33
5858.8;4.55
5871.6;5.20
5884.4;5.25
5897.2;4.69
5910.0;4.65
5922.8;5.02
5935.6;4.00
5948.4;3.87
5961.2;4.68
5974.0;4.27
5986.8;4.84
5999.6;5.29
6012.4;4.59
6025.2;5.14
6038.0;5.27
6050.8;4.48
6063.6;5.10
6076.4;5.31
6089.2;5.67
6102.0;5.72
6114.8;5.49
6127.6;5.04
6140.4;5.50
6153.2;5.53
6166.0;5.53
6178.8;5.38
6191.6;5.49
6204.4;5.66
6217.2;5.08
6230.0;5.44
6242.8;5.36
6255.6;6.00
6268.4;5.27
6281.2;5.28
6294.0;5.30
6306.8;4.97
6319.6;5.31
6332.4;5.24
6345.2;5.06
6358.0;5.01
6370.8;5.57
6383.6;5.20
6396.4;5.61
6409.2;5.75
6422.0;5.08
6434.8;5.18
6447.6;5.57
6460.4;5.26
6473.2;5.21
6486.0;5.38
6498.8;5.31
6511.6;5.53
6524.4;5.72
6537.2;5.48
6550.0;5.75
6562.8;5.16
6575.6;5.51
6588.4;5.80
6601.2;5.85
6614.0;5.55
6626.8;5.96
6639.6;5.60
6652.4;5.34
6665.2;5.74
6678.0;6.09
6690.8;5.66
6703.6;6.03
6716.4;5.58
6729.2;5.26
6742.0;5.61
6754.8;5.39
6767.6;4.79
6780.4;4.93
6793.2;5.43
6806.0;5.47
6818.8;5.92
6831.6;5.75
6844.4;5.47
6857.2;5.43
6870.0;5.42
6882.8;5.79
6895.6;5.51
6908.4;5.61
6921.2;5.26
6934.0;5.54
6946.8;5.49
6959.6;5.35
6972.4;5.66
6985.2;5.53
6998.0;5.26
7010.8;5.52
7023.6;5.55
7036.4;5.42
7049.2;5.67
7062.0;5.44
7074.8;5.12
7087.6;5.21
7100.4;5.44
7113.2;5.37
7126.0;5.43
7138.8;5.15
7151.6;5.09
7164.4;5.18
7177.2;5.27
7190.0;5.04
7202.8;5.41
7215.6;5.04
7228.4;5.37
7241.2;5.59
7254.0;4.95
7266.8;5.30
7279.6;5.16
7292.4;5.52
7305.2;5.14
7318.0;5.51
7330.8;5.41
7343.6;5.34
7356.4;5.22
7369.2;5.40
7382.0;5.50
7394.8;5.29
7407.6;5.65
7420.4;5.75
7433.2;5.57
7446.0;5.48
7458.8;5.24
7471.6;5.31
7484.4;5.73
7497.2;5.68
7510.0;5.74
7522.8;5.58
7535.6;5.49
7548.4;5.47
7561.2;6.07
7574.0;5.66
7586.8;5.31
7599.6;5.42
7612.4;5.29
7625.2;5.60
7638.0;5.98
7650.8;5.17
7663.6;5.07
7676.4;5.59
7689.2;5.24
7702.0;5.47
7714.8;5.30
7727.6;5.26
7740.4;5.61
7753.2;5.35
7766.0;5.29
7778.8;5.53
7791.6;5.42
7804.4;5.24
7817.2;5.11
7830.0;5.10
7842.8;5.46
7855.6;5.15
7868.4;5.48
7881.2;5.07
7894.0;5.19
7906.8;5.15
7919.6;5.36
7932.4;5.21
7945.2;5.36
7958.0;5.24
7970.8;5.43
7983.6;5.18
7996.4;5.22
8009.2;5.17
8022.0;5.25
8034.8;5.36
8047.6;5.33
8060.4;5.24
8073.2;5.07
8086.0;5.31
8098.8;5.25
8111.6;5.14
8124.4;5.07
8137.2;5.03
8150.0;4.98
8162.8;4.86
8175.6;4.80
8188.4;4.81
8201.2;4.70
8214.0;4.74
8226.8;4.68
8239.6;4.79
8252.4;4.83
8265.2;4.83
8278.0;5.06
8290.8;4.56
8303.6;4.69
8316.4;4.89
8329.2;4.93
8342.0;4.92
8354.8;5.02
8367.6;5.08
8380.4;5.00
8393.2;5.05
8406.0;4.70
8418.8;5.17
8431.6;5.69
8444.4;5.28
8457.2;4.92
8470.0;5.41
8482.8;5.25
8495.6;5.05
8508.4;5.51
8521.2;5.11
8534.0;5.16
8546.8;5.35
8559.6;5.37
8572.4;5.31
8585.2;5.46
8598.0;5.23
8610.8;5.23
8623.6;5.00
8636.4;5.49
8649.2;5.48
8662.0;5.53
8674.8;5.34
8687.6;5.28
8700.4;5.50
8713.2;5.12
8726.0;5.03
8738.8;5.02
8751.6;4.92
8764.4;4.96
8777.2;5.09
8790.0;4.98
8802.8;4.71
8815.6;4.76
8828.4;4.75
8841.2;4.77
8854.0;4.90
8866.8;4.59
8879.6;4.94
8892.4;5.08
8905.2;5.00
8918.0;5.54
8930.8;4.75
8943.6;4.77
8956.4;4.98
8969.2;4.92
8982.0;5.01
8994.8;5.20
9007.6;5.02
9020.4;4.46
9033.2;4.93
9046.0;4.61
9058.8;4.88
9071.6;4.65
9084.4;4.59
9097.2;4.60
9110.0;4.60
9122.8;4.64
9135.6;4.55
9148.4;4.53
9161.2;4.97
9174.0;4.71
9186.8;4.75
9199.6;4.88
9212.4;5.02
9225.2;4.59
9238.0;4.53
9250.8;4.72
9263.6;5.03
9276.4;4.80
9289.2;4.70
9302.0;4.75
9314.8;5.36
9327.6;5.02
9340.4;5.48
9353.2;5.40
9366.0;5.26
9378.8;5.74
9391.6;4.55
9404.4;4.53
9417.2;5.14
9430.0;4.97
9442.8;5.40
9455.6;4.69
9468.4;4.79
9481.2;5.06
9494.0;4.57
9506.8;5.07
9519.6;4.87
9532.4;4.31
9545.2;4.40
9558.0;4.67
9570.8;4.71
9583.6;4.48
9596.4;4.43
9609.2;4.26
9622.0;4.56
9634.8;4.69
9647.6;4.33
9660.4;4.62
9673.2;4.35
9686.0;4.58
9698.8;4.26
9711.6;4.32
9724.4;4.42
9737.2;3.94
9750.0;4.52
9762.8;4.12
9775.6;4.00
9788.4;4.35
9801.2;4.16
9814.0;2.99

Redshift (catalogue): 0.15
